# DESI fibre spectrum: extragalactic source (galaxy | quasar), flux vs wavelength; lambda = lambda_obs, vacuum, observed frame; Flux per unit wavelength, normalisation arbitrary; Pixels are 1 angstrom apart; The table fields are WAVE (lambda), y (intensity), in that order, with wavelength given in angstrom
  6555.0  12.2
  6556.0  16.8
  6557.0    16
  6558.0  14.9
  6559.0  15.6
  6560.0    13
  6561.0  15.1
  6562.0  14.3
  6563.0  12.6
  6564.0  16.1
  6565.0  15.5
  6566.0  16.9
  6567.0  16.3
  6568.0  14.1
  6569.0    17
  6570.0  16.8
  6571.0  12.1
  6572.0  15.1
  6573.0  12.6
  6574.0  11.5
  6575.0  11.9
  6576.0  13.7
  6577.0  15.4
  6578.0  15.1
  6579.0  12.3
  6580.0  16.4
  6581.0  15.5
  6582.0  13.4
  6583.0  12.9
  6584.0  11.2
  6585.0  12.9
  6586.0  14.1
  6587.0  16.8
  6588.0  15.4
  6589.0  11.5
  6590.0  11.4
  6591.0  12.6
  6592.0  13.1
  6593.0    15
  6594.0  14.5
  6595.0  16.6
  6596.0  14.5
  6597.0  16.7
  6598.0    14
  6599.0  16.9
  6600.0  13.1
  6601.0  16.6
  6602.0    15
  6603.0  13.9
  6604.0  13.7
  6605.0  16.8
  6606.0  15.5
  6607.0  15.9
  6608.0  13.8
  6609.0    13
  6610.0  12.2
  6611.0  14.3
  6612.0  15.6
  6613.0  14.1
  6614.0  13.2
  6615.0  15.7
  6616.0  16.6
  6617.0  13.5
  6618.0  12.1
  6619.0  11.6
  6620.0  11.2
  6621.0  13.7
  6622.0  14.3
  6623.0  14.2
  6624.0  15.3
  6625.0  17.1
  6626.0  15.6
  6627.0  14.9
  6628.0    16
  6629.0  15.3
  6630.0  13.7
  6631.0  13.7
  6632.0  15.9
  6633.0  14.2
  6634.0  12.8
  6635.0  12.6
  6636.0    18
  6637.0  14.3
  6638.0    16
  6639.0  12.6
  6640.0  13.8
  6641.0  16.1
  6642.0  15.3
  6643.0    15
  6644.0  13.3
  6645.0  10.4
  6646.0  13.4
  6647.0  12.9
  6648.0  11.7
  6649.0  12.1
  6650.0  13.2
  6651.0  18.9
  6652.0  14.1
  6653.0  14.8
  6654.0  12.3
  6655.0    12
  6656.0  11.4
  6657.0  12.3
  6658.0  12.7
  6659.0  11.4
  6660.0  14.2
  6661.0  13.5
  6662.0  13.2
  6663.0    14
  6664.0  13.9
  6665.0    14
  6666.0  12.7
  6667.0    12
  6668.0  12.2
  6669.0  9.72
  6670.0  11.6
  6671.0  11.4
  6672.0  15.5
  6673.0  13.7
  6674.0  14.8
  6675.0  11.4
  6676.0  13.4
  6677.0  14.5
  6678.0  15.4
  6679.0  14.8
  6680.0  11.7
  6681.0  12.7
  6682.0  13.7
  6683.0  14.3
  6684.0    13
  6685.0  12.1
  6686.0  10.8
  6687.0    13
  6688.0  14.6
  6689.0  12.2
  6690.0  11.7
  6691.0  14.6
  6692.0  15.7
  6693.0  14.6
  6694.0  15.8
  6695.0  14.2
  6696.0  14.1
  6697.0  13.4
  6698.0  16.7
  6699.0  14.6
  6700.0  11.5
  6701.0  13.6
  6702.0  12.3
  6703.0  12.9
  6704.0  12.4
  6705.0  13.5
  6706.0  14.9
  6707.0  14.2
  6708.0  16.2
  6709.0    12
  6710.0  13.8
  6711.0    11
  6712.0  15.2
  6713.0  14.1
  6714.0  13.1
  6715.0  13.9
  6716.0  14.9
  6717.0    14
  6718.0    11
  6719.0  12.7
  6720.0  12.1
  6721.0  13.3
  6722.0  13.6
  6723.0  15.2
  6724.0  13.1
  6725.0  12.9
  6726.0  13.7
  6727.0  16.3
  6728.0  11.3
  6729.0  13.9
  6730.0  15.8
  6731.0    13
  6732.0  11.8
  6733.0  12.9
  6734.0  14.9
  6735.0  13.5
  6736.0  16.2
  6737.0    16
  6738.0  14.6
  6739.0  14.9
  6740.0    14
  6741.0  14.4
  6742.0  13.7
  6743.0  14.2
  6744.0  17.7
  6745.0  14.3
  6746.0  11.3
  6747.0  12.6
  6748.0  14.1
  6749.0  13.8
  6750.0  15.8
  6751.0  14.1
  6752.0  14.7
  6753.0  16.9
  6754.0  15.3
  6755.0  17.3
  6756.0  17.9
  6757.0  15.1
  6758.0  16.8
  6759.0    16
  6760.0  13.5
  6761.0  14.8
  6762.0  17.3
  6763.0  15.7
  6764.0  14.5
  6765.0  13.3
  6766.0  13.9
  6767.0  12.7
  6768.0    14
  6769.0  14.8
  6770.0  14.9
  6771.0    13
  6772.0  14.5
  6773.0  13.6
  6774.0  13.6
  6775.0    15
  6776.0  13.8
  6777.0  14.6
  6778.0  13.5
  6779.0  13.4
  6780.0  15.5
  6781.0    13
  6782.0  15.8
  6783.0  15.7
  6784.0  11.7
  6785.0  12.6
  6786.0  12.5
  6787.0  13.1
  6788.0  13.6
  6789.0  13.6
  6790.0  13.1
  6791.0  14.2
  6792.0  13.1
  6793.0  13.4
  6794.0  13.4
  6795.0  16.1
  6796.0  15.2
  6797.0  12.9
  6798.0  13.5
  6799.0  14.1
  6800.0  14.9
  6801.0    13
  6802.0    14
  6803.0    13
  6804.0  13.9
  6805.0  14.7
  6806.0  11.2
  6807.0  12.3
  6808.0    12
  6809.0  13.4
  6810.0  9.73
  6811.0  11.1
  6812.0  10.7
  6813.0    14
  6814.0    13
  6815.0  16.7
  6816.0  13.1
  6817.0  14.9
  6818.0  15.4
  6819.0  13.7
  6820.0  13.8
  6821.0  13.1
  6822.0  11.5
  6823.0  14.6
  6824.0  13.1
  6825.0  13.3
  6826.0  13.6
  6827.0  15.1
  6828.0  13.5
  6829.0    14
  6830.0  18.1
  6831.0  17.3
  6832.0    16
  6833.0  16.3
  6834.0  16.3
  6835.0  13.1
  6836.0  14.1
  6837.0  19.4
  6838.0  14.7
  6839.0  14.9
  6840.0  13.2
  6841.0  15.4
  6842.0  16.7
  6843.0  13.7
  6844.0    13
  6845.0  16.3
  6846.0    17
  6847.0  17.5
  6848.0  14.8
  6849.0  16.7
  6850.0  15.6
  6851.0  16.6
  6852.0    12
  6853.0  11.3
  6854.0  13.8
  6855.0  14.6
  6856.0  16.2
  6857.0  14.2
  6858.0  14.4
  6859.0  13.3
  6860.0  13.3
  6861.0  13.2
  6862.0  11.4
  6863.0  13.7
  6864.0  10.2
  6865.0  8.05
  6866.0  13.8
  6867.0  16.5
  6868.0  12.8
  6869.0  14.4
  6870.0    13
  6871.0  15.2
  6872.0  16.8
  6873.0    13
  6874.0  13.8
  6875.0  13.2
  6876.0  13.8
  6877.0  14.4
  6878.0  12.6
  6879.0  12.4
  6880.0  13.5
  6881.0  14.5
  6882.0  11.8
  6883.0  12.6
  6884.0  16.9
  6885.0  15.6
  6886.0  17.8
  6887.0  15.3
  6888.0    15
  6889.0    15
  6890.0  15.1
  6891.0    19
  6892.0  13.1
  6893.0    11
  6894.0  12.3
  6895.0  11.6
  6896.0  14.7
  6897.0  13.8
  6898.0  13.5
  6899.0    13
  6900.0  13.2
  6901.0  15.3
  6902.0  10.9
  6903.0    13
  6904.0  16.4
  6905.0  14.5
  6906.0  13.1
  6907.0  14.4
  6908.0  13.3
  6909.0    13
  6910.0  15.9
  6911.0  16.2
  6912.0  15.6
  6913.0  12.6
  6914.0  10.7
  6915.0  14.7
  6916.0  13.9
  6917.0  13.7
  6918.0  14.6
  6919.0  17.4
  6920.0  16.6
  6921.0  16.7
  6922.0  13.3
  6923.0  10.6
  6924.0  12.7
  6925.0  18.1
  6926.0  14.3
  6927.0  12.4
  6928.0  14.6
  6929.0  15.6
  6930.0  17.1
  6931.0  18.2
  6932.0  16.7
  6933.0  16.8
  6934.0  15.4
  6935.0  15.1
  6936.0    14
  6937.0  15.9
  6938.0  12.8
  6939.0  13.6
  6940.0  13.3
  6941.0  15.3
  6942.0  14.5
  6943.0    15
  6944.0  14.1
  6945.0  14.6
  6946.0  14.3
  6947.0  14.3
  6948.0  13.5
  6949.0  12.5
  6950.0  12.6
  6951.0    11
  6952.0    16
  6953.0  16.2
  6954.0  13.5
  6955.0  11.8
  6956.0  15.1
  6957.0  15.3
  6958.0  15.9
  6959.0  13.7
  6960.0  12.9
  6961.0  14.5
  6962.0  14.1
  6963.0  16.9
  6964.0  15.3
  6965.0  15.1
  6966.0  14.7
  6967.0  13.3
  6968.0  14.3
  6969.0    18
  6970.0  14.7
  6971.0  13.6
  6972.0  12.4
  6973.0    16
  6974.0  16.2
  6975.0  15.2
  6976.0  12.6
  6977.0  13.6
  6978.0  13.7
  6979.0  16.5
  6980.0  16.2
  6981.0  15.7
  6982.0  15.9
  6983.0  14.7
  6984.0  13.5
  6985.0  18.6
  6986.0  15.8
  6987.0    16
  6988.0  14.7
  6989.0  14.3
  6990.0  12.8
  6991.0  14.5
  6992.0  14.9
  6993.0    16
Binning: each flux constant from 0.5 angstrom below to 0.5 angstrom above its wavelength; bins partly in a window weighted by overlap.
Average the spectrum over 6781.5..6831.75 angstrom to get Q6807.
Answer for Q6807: 13.7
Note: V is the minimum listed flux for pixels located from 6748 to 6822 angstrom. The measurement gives 9.73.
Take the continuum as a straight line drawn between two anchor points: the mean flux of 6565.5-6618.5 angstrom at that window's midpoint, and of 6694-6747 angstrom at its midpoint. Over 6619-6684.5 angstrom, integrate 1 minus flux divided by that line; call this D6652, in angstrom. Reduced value 2.0 angstrom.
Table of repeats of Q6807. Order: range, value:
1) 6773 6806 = 13.8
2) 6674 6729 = 13.6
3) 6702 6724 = 13.5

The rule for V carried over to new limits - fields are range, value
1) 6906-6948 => 10.6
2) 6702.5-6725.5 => 11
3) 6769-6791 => 11.7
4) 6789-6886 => 8.05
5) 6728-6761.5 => 11.3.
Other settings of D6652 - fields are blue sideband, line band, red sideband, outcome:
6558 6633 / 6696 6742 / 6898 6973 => 2.1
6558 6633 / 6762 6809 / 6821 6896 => 1.8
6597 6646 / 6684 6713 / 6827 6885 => 1.6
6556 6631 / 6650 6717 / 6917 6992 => 4.8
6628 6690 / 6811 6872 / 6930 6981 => -0.5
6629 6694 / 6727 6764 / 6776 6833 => -3.0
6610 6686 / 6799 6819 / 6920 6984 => 1.3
